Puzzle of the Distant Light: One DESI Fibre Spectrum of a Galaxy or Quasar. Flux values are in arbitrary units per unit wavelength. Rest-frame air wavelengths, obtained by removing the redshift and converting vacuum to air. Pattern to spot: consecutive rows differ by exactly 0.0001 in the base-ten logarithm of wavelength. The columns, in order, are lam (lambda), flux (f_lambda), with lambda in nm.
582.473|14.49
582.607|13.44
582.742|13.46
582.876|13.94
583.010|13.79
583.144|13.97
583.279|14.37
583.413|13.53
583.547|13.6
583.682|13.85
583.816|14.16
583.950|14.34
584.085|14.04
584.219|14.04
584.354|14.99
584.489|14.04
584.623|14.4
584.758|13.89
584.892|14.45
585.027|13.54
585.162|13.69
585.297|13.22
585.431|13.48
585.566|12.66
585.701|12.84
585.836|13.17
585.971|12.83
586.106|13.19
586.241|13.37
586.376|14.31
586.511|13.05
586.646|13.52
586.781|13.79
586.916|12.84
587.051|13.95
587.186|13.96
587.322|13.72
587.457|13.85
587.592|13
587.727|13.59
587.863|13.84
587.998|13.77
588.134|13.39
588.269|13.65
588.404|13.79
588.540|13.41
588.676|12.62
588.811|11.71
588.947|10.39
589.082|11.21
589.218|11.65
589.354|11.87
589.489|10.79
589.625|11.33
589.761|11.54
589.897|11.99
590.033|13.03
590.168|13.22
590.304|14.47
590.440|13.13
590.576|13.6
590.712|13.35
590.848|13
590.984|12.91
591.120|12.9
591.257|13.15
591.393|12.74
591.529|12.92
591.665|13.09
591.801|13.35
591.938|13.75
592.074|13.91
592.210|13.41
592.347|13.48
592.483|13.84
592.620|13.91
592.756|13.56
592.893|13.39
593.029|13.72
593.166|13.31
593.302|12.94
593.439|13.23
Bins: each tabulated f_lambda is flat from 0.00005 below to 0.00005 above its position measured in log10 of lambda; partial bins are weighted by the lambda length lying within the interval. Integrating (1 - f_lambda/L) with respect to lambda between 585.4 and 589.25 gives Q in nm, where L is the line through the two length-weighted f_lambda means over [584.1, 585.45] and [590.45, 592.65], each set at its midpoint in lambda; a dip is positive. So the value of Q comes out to 0.17 nm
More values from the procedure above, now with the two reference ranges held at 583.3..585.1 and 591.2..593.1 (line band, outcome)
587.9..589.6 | 0.17 nm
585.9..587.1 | 0.04 nm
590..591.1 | 0.02 nm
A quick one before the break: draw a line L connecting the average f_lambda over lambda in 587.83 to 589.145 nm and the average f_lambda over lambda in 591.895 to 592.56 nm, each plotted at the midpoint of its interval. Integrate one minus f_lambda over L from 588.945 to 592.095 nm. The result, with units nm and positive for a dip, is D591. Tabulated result 0.143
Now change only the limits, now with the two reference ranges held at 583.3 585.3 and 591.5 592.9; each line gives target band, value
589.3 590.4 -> 0.110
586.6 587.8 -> 0.022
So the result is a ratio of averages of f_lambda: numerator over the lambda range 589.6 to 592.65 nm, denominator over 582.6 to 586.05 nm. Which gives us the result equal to 0.96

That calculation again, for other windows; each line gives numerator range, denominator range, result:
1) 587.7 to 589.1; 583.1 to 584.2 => 0.92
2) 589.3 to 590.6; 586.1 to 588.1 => 0.92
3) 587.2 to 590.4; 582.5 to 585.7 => 0.92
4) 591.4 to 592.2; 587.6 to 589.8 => 1.07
